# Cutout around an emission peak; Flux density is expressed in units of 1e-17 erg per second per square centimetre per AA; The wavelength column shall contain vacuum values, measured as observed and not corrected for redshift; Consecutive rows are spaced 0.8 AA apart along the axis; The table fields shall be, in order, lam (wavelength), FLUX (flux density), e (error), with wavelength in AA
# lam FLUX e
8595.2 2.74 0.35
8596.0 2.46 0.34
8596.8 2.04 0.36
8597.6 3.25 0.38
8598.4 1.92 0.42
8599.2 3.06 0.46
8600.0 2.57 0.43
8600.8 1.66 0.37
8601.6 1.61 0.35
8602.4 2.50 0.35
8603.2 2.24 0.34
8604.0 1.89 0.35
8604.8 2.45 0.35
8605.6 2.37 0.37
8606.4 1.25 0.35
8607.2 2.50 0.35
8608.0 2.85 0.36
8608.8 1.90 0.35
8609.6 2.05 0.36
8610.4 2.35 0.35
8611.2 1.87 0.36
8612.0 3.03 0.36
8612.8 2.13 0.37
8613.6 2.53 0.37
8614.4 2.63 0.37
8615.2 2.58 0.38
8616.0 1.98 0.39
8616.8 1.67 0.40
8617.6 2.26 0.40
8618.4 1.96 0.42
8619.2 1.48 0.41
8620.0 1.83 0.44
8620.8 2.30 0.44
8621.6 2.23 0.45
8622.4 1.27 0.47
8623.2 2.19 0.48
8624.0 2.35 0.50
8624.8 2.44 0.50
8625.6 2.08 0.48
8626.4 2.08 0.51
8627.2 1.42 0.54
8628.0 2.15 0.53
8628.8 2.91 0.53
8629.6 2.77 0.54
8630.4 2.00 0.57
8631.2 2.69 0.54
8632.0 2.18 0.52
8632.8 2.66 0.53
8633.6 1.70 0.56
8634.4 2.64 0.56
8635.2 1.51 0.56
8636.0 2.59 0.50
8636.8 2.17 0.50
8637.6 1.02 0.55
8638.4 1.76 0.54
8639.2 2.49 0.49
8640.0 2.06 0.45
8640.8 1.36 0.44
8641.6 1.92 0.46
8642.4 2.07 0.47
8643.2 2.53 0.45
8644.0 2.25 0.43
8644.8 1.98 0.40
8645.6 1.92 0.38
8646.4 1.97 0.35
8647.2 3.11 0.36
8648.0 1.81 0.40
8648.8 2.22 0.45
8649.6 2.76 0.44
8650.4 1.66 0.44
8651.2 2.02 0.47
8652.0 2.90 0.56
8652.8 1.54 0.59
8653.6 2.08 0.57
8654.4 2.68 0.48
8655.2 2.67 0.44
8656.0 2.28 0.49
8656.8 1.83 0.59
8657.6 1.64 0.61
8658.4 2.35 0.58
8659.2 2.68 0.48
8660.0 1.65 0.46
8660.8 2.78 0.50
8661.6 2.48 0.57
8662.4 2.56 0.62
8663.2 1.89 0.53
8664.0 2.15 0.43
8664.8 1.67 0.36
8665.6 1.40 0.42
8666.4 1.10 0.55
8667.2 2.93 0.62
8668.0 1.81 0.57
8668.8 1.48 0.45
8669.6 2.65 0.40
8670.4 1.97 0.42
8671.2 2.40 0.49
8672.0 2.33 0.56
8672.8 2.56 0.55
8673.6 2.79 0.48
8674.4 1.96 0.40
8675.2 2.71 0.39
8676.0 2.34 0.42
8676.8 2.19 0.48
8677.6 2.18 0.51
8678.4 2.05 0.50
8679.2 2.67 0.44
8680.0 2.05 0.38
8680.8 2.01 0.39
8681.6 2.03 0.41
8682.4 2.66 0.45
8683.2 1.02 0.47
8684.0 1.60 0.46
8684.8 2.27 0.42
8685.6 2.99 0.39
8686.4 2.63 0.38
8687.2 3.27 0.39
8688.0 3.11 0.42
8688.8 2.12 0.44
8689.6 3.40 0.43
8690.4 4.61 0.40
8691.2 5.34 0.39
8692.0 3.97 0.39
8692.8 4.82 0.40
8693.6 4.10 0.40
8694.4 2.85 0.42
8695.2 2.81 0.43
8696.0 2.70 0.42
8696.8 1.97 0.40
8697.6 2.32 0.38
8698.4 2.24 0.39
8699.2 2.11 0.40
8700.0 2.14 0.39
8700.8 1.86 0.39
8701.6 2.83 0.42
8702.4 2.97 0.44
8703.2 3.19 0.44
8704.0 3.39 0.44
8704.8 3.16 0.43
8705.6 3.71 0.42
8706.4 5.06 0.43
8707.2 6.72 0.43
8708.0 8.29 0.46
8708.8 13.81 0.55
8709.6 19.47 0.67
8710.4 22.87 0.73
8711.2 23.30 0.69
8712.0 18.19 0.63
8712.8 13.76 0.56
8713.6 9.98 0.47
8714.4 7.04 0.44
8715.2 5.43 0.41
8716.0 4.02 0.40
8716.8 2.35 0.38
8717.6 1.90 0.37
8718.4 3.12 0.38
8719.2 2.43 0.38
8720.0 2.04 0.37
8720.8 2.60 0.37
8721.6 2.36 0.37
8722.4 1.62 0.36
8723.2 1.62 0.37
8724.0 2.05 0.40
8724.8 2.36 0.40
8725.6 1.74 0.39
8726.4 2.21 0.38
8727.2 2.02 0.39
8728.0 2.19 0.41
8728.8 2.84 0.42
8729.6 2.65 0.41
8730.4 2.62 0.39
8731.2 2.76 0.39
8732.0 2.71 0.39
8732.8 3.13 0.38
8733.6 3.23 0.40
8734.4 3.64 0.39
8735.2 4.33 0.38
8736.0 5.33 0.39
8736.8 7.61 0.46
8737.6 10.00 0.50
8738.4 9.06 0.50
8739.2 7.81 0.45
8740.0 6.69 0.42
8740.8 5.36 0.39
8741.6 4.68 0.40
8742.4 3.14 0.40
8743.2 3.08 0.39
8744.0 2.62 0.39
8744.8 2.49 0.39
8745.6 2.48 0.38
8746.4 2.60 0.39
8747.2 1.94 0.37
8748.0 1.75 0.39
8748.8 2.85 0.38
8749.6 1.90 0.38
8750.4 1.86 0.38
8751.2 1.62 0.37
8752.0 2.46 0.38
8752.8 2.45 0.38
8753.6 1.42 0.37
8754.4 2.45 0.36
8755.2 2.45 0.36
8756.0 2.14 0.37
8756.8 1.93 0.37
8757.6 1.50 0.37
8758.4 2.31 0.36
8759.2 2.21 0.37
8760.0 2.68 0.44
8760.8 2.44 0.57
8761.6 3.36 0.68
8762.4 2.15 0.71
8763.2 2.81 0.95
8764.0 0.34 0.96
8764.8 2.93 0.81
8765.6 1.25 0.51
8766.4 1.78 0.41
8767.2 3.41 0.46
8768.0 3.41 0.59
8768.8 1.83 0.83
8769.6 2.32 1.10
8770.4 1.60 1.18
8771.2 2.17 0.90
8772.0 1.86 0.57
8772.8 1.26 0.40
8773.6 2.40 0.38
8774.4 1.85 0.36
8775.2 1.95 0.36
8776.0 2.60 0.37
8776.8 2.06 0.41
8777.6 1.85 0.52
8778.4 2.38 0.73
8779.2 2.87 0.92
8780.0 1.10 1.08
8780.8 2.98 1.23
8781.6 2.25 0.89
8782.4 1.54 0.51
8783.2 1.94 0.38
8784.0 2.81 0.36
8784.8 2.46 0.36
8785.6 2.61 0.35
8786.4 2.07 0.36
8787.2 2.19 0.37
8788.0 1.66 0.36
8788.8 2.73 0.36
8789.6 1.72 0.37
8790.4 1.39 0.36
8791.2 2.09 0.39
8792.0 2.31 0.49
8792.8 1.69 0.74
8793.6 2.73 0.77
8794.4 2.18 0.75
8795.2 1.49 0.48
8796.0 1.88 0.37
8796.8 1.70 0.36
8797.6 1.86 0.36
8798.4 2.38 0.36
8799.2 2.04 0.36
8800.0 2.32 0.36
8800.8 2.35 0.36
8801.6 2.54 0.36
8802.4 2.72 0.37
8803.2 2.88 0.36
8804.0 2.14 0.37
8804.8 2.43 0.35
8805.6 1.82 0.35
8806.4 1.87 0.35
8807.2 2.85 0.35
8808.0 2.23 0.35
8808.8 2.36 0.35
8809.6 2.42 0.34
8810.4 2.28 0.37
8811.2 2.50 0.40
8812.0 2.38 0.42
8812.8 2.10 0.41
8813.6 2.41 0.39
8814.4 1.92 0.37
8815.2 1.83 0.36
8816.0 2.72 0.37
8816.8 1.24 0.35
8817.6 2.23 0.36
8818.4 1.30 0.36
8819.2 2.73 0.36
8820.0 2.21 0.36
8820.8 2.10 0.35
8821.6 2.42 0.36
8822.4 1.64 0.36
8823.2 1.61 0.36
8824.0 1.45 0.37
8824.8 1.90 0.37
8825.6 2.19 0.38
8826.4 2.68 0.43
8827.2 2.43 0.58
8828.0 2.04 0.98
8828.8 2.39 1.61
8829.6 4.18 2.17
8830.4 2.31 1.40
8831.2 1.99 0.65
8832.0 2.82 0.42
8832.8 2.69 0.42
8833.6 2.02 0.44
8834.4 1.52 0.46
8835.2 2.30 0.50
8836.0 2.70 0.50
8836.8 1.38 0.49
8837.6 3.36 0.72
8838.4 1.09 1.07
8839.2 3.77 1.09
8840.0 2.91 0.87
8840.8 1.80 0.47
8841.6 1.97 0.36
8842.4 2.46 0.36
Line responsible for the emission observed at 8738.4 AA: [N II]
